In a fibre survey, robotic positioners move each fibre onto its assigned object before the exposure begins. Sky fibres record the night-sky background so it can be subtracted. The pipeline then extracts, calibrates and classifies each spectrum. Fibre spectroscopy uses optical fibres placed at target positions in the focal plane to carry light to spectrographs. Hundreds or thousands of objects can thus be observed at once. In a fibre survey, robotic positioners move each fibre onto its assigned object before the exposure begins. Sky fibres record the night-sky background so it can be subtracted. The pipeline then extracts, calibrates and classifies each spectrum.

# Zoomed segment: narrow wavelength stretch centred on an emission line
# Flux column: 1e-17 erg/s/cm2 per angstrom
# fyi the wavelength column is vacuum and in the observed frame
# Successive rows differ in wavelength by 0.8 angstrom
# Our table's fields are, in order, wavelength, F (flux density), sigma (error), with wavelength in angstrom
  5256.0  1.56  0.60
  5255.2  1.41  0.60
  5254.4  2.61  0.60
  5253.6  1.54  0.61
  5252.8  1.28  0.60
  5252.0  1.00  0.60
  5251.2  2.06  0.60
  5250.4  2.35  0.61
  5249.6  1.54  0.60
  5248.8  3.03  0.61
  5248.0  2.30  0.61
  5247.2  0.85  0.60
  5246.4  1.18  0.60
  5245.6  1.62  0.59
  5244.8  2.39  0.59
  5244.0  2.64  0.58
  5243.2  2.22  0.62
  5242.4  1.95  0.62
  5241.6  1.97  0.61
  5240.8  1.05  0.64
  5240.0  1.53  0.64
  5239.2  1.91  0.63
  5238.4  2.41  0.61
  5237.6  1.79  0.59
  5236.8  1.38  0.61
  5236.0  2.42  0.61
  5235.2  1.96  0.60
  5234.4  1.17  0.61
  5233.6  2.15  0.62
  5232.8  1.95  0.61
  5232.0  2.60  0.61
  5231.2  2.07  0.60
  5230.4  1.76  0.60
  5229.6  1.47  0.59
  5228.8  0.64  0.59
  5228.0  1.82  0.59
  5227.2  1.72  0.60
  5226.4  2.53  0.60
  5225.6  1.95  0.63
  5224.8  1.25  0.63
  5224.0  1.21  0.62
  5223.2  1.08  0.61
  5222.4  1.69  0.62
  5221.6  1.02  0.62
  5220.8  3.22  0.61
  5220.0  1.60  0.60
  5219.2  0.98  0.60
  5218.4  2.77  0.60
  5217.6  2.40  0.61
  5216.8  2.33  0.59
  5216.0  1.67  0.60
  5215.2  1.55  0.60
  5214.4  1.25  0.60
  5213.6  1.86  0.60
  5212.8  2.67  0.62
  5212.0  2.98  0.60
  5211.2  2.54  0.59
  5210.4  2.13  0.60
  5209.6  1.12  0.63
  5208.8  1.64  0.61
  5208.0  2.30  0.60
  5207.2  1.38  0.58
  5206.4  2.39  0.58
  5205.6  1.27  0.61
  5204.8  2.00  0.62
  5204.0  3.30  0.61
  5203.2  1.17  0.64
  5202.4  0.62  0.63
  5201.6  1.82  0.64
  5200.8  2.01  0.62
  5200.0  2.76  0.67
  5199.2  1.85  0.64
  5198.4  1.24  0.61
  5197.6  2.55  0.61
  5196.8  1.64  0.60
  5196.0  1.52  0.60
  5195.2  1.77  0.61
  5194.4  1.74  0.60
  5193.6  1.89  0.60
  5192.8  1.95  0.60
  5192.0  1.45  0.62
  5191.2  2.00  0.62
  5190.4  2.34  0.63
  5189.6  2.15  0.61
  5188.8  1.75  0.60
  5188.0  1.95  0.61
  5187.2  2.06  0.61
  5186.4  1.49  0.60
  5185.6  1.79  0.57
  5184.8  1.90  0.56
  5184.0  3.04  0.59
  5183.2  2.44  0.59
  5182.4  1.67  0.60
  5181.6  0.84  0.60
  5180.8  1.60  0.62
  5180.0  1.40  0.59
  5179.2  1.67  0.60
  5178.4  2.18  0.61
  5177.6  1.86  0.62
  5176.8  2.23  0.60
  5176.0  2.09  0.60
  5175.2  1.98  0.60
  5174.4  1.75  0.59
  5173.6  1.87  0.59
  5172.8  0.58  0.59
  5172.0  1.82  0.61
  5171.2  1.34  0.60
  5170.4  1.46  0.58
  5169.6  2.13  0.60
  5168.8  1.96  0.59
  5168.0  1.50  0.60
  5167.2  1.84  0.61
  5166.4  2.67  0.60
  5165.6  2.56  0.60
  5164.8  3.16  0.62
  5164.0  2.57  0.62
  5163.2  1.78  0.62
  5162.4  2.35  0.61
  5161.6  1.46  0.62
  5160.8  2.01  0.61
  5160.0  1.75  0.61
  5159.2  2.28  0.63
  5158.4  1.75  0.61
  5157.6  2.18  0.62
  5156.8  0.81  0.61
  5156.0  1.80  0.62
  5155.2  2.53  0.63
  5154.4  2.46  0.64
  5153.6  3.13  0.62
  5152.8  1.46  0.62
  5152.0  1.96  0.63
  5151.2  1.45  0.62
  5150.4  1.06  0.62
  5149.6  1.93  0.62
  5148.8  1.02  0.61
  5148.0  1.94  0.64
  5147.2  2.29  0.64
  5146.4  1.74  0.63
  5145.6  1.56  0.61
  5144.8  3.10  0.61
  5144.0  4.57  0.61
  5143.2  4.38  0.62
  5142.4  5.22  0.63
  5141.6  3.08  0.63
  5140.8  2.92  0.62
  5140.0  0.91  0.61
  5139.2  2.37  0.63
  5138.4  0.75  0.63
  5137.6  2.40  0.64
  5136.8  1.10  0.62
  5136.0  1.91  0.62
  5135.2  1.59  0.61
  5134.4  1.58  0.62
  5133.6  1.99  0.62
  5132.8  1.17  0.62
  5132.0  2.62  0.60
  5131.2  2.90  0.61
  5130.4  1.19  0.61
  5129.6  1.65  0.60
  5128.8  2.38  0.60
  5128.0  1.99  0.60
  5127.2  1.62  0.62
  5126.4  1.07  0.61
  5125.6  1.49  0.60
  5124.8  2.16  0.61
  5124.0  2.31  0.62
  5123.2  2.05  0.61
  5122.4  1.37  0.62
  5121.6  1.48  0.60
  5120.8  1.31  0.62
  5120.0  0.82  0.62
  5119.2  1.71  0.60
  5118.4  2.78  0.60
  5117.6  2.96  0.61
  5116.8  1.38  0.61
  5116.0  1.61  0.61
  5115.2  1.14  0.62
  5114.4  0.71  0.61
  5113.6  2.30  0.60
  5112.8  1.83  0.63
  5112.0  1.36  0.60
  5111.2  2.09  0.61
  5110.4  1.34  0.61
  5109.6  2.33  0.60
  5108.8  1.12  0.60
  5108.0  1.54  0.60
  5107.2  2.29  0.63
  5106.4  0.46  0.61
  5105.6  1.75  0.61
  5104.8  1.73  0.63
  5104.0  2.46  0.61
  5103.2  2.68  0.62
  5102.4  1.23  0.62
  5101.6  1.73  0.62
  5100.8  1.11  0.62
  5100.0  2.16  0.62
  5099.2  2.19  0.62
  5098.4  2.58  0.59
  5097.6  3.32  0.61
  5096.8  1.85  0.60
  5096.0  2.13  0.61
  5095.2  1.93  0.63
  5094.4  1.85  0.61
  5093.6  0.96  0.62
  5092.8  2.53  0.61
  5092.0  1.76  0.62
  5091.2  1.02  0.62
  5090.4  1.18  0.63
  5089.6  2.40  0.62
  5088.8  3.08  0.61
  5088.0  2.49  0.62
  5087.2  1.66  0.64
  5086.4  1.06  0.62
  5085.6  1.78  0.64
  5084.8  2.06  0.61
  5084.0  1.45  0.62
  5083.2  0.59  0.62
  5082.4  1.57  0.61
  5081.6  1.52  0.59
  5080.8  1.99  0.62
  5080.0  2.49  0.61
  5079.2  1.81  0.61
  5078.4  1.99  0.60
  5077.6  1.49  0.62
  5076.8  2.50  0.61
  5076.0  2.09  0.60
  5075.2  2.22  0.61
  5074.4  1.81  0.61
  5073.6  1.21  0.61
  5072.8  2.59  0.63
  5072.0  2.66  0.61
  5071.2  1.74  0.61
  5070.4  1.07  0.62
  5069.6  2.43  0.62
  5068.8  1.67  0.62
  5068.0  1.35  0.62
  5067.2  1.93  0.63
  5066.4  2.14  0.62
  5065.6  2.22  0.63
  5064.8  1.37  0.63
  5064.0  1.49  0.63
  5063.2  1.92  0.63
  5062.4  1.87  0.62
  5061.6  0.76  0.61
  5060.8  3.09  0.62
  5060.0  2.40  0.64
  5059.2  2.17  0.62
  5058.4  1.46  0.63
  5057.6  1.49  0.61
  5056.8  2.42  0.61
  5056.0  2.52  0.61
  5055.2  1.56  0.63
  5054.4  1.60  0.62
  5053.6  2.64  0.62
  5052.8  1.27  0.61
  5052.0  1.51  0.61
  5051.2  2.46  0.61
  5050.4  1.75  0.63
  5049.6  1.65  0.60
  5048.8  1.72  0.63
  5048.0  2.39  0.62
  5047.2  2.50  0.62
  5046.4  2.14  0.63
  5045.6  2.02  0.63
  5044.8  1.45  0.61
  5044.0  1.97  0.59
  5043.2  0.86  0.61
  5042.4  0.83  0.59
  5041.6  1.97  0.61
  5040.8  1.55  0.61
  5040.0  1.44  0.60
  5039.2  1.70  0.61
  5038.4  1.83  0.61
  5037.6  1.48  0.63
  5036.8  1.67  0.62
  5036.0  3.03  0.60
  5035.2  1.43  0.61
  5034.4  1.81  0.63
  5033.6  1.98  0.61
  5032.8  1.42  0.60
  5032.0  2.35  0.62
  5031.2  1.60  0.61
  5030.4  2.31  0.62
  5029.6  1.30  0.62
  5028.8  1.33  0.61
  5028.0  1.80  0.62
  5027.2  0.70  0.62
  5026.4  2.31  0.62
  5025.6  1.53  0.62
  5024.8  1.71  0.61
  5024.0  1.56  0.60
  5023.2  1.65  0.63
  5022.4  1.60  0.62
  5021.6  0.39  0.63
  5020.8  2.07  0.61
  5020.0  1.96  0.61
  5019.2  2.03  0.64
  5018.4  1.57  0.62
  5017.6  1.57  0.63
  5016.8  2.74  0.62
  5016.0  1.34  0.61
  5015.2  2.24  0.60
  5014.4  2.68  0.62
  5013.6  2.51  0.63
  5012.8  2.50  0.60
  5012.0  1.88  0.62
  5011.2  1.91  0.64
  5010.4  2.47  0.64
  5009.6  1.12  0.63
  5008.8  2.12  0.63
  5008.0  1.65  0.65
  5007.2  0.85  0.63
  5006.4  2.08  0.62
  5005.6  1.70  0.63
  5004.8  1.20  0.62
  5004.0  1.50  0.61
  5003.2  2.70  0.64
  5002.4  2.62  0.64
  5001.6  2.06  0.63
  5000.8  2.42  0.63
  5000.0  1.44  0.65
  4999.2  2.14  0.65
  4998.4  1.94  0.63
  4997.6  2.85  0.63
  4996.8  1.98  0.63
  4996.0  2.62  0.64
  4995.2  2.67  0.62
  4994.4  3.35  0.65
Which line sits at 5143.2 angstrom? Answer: H-gamma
